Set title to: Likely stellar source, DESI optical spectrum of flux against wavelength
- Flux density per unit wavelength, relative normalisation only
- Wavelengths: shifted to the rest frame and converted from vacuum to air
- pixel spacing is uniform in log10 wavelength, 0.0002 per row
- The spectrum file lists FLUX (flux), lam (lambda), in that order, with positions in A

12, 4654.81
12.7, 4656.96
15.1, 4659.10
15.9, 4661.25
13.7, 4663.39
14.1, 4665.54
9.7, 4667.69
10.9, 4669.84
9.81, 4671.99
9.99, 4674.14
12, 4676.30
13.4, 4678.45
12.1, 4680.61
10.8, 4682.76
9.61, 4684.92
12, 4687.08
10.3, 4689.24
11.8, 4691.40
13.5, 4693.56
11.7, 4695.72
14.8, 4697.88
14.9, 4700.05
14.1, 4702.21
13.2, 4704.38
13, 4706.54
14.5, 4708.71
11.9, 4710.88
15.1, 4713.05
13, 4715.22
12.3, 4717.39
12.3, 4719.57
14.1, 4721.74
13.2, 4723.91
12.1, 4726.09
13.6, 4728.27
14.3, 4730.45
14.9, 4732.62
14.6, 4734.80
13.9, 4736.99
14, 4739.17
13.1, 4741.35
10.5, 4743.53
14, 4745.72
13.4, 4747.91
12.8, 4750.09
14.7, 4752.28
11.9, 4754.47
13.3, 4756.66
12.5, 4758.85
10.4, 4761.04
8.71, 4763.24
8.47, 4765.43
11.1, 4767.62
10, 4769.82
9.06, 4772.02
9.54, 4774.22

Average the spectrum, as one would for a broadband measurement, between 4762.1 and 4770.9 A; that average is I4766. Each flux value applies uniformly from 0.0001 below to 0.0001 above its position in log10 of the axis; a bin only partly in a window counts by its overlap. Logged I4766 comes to 9.57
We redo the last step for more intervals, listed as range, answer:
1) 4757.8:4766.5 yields 10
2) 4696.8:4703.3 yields 14.6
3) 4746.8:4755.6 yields 13.2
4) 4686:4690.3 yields 11.1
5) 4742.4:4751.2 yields 12.7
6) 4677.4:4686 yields 11.5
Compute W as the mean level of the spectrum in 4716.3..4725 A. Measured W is 13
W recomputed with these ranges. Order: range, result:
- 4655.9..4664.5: 14.4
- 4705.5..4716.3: 13.5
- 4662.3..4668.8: 12.5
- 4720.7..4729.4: 13.2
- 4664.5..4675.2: 10.9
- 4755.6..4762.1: 12.1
